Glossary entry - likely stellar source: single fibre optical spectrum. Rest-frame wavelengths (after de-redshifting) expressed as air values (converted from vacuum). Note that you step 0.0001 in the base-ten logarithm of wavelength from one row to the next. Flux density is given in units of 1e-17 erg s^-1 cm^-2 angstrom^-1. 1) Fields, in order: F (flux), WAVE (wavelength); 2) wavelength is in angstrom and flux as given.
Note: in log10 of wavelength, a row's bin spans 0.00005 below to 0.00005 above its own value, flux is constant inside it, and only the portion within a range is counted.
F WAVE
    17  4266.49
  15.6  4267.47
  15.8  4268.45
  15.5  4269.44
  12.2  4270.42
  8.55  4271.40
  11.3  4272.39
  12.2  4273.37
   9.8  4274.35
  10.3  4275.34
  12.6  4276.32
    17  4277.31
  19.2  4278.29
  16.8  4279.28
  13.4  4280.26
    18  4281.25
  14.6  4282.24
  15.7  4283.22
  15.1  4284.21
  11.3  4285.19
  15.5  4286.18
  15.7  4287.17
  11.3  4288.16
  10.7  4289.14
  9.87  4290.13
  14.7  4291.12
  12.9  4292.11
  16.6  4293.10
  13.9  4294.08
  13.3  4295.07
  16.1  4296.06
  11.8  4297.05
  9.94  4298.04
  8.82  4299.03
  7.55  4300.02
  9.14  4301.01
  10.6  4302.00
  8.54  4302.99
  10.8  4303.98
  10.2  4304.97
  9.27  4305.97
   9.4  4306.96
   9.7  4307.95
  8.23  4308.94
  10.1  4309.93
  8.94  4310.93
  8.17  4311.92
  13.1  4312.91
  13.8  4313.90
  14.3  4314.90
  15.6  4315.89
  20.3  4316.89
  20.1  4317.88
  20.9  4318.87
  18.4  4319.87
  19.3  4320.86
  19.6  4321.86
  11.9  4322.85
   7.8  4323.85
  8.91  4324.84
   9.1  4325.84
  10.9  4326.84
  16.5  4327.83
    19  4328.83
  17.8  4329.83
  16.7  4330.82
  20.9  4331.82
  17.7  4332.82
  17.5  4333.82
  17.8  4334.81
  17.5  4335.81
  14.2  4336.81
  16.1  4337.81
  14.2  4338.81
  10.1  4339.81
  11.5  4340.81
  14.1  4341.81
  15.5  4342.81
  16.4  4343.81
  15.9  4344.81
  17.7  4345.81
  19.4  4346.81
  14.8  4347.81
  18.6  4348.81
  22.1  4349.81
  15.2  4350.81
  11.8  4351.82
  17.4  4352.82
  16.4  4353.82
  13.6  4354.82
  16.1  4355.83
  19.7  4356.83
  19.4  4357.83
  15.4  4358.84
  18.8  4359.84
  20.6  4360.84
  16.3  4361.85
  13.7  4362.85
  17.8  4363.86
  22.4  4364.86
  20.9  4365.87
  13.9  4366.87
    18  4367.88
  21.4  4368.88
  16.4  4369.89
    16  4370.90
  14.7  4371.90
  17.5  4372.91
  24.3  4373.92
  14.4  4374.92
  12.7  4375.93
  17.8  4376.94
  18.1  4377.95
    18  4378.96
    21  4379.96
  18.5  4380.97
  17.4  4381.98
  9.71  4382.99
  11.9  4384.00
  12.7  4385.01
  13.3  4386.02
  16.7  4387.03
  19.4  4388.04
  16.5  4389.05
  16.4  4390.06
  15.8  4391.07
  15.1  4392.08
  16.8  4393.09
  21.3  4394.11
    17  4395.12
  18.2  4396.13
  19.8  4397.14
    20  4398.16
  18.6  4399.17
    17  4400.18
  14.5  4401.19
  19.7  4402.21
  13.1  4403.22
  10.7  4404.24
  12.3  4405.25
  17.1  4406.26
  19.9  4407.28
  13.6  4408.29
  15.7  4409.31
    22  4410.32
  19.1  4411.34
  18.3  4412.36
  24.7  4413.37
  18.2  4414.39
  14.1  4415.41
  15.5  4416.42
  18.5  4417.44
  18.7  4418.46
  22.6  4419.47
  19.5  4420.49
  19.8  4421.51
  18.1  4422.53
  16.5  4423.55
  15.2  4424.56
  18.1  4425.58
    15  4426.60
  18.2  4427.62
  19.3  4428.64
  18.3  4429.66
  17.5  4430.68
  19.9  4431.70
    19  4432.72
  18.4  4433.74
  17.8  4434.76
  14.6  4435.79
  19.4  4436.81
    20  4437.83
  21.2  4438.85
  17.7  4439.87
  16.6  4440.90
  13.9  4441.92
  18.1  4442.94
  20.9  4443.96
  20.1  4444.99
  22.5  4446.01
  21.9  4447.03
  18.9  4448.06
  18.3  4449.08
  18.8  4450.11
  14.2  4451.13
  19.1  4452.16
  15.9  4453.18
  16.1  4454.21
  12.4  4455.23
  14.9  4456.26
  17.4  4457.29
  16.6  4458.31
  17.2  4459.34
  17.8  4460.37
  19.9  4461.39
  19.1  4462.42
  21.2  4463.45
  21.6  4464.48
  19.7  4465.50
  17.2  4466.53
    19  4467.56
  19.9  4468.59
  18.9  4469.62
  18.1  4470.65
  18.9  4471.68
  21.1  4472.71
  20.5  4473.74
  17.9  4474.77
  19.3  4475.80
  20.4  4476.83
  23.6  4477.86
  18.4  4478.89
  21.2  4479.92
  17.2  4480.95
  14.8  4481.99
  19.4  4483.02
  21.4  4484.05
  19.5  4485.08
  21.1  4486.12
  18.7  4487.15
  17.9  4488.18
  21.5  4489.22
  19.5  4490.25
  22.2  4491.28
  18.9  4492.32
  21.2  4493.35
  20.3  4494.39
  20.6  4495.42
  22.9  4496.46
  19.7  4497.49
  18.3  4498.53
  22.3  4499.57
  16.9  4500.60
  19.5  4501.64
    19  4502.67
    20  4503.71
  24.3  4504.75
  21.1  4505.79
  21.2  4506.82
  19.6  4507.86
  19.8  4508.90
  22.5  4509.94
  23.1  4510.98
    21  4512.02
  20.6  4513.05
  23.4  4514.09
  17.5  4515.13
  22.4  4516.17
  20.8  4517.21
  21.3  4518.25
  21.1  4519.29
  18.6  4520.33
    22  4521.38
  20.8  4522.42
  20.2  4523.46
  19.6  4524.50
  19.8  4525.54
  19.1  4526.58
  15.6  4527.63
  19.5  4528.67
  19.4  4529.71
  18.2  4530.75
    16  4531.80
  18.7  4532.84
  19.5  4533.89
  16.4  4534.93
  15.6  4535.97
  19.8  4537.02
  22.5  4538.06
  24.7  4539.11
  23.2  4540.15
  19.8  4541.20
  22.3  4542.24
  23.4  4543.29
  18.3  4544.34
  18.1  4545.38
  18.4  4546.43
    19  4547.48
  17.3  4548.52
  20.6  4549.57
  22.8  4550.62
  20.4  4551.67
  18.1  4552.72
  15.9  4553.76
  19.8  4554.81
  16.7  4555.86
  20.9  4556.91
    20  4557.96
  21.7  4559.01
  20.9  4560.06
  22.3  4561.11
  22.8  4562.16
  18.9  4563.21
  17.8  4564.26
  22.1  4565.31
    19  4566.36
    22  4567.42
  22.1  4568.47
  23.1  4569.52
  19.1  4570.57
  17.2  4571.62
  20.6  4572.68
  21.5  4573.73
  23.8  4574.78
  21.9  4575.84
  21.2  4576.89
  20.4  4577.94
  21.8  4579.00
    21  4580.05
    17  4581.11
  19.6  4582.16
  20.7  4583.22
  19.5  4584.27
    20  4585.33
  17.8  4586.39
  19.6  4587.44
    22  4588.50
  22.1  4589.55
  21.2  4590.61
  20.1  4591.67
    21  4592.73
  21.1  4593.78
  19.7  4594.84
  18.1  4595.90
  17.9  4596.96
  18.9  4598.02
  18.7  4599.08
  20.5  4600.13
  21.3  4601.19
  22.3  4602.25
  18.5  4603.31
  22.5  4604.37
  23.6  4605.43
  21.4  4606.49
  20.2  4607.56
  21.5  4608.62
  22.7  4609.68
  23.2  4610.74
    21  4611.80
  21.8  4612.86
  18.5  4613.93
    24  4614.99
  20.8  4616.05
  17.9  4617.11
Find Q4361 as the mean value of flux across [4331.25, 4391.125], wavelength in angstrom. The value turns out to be 16.7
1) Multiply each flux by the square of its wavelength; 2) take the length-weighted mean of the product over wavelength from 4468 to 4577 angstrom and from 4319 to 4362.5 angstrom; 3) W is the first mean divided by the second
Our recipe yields 1.36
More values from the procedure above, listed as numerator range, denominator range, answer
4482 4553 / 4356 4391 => 1.25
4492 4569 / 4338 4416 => 1.28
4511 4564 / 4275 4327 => 1.70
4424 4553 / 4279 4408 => 1.35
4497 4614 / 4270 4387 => 1.52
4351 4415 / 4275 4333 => 1.31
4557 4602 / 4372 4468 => 1.25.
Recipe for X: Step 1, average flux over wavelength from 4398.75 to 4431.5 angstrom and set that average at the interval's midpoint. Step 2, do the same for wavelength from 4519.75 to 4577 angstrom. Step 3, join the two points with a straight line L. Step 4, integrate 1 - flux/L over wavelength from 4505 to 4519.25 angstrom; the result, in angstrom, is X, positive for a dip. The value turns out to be -1.4 angstrom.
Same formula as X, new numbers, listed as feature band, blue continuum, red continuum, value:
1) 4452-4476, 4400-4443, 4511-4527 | 0.82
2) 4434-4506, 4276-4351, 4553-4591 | -4.61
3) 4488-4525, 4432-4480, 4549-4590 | -2.35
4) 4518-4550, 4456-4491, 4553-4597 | 0.37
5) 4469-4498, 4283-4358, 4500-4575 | -1.81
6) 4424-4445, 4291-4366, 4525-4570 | -0.99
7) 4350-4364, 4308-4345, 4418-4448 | -0.72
